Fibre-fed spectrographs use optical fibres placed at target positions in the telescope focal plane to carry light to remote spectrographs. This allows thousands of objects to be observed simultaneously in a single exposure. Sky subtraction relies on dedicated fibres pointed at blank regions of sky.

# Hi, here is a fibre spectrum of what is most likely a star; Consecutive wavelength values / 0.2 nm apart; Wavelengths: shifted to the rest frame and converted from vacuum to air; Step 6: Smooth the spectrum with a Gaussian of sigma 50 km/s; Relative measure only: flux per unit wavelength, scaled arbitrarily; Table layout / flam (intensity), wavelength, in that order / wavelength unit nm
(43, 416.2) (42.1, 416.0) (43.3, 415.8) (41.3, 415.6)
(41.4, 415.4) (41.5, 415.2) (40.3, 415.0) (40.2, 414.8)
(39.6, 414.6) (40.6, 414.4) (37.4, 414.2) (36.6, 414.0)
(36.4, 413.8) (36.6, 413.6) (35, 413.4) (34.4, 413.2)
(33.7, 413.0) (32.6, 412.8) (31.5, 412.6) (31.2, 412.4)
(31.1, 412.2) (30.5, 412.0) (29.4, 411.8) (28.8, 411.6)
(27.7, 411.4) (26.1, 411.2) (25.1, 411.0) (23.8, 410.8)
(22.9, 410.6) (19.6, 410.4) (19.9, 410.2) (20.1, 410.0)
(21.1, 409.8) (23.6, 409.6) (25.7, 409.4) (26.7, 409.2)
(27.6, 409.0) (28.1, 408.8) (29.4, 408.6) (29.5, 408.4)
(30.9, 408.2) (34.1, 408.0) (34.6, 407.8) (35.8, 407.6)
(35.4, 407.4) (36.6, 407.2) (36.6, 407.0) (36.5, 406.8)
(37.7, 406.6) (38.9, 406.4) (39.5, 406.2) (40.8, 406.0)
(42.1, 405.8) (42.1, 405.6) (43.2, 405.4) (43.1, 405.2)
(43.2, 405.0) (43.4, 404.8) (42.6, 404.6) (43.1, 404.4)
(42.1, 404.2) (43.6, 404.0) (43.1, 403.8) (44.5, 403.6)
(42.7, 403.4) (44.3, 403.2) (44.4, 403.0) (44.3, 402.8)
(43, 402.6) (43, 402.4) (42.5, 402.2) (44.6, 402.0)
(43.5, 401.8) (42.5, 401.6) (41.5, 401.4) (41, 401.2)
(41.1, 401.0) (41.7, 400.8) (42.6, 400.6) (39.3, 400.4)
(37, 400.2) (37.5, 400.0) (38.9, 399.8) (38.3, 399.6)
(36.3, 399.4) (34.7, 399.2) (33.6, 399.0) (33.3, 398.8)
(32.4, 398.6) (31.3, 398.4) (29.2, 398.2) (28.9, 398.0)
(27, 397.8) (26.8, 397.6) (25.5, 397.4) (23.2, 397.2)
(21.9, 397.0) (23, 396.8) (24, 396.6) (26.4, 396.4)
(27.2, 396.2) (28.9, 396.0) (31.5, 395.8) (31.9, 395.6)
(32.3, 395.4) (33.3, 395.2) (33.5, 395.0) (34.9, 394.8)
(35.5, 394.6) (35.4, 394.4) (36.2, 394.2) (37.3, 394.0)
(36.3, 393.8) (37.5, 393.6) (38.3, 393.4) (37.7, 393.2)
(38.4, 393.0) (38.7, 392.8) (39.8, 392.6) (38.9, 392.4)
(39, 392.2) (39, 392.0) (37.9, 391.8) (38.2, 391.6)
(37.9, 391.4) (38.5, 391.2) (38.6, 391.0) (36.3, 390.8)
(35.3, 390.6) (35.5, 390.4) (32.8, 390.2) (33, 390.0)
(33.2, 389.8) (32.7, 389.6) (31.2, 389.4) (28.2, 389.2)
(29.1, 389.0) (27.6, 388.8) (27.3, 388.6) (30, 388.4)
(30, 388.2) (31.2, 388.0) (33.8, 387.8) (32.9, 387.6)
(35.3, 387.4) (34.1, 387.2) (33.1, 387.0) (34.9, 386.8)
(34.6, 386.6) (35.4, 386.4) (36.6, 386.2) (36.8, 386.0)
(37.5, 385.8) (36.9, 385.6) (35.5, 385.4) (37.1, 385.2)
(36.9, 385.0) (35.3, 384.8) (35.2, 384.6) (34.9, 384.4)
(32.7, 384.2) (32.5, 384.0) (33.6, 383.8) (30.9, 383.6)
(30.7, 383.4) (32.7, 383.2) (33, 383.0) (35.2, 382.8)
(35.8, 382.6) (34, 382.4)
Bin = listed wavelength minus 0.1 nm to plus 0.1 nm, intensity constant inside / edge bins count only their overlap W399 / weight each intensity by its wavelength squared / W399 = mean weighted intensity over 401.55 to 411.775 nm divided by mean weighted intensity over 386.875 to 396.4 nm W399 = 1.11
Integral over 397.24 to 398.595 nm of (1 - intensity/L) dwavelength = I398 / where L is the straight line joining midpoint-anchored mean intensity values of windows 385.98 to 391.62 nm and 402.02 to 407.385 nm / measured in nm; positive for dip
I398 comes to 0.36 nm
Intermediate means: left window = 33.5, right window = 41.7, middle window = 28.2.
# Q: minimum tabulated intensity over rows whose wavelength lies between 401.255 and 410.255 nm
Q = 19.9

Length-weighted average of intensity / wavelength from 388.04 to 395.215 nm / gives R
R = 35.1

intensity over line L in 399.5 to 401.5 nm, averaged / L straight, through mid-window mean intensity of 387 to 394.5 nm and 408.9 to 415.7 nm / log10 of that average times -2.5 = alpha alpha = -0.20 mag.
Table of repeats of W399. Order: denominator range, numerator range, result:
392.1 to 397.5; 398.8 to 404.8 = 1.30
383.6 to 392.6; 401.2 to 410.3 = 1.18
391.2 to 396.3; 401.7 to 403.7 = 1.27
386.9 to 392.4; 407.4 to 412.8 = 0.91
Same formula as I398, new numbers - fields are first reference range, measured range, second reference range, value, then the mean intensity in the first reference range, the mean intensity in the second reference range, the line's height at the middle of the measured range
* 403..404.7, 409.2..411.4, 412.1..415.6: 0.891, 43.3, 36.6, 39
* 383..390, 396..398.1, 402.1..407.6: 0.686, 33.2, 41.5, 38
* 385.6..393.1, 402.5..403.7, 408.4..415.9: -0.411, 34.7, 31.3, 32.7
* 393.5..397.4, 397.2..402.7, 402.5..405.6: 0.141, 30.9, 43.3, 37.4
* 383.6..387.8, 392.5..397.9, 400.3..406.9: 0.940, 35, 42.2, 38.8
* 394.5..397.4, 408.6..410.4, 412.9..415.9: 0.592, 29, 38.6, 36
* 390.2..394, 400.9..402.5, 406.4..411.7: -0.480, 37.7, 28.8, 32.7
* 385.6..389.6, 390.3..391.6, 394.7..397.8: -0.257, 32.7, 28.2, 31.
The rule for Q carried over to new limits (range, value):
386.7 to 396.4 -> 26.4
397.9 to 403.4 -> 28.9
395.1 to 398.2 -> 21.9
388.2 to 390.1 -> 27.3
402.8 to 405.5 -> 42.1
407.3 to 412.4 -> 19.6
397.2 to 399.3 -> 25.5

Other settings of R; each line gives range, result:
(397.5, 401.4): 35.5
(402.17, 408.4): 40.4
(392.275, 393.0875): 39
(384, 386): 35.7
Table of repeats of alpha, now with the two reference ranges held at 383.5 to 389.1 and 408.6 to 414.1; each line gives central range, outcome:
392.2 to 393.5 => -0.20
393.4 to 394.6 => -0.15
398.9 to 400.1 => -0.18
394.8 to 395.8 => -0.04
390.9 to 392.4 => -0.18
